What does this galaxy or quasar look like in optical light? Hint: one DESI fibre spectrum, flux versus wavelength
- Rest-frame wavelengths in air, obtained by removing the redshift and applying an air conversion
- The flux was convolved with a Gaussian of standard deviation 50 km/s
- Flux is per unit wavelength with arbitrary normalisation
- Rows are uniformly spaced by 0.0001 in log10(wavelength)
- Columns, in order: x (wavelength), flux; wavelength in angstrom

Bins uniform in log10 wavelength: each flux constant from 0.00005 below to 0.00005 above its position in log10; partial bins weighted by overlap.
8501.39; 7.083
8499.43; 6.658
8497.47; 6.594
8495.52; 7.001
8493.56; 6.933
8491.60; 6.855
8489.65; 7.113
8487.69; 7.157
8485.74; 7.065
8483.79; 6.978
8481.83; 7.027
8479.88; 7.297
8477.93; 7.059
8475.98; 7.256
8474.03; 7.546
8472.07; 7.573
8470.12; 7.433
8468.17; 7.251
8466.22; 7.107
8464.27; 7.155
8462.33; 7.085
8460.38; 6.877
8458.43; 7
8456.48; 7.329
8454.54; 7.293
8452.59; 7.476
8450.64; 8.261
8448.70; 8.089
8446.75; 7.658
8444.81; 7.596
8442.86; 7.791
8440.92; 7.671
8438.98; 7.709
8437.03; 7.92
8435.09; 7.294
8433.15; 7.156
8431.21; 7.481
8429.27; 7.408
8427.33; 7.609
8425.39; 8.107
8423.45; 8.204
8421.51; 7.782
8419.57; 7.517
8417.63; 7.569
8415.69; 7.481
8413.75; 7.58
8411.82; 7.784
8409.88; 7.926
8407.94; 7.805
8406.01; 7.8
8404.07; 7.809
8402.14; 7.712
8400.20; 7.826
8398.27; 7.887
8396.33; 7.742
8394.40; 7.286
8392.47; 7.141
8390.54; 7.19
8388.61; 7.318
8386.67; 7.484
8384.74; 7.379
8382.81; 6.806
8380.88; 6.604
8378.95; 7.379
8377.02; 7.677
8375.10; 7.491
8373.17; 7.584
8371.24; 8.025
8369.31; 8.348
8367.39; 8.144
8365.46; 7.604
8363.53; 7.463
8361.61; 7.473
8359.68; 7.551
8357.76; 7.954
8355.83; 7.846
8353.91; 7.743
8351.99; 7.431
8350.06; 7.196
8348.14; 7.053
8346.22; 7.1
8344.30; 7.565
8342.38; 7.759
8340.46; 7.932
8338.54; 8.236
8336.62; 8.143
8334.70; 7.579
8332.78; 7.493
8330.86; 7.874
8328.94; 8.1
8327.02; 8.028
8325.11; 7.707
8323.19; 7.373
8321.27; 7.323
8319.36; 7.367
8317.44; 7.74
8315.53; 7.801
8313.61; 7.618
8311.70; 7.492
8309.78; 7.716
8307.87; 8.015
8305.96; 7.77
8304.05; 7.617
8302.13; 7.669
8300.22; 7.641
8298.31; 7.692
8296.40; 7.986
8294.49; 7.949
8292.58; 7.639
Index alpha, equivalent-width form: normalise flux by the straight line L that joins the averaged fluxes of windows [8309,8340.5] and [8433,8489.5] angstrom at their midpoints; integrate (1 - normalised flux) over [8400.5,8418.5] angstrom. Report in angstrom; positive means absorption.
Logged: -0.5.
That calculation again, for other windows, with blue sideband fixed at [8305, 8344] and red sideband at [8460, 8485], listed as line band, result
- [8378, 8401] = 0.5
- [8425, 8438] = -0.3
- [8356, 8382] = -0.2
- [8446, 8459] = -0.6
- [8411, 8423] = -0.4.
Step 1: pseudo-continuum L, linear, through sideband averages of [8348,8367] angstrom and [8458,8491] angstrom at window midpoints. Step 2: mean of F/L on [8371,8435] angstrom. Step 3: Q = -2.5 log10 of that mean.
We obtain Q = -0.02 mag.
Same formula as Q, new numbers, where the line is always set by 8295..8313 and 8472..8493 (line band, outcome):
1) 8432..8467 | -0.03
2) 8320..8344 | -0.02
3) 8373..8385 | 0.04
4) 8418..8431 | -0.06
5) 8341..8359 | 0.01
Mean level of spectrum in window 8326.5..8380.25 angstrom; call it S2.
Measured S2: 7.7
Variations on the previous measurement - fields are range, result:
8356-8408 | 7.57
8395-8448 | 7.7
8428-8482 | 7.43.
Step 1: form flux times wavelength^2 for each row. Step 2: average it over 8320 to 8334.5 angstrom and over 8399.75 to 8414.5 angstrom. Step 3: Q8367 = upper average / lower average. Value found 1.03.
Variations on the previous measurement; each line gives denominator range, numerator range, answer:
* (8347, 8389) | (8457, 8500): 0.97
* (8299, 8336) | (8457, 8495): 0.97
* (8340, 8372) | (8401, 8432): 1.02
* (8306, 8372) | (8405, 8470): 1.01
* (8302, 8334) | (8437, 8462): 1.02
